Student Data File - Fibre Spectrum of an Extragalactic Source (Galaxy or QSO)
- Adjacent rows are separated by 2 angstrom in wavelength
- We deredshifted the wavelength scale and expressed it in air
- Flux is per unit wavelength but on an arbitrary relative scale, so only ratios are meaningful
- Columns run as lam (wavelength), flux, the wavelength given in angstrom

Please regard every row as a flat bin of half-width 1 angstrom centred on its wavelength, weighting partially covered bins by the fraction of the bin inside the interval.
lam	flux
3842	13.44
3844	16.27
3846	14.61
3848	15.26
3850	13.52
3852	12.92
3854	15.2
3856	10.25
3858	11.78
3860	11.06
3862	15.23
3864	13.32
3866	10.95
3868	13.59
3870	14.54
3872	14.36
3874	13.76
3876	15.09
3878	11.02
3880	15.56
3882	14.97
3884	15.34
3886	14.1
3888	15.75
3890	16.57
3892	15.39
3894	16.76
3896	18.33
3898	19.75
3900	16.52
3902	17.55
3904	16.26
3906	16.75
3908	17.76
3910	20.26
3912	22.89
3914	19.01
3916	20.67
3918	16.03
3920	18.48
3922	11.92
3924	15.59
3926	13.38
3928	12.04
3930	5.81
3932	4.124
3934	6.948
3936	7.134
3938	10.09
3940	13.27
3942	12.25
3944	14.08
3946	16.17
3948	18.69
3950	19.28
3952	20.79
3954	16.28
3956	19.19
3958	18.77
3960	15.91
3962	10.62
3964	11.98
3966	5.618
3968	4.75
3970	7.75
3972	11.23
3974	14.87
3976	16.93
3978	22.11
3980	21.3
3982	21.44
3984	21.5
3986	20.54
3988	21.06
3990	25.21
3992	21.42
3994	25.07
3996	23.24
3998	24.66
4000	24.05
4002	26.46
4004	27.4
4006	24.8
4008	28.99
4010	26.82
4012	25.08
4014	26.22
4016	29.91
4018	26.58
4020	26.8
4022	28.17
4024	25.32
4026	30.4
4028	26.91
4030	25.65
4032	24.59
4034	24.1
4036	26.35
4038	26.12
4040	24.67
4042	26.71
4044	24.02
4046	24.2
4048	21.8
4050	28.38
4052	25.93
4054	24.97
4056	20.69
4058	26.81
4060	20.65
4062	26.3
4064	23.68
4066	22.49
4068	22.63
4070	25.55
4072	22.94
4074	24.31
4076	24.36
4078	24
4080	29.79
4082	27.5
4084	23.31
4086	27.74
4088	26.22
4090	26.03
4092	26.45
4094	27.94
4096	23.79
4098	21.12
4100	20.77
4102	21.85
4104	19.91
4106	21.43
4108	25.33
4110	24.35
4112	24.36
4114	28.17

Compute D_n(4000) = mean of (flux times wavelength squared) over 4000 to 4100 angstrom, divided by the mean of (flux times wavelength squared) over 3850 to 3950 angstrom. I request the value 1.89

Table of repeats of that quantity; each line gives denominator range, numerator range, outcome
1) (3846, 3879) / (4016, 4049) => 2.12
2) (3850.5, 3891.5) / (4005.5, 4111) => 2.00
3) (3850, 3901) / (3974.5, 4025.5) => 1.80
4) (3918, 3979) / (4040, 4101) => 1.98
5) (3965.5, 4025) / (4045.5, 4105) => 1.15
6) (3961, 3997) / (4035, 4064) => 1.50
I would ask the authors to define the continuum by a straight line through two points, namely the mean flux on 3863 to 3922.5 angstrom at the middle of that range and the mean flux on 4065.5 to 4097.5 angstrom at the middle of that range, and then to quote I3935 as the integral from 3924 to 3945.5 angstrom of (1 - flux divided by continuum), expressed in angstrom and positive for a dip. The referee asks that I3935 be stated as 9.30 angstrom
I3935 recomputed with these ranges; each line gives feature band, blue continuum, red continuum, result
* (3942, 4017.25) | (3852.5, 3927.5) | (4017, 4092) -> 5.1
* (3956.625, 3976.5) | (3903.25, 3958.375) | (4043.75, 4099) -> 6.4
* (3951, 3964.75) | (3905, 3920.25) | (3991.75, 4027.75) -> 3.7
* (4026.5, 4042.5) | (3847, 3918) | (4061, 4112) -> -2.6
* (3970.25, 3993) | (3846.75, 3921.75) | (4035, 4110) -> 0.9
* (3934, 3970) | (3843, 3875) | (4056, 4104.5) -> 9.2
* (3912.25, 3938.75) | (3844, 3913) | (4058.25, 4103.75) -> 6.9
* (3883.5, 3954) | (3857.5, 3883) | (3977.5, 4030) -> 8.5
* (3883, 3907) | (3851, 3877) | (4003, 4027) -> -0.7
